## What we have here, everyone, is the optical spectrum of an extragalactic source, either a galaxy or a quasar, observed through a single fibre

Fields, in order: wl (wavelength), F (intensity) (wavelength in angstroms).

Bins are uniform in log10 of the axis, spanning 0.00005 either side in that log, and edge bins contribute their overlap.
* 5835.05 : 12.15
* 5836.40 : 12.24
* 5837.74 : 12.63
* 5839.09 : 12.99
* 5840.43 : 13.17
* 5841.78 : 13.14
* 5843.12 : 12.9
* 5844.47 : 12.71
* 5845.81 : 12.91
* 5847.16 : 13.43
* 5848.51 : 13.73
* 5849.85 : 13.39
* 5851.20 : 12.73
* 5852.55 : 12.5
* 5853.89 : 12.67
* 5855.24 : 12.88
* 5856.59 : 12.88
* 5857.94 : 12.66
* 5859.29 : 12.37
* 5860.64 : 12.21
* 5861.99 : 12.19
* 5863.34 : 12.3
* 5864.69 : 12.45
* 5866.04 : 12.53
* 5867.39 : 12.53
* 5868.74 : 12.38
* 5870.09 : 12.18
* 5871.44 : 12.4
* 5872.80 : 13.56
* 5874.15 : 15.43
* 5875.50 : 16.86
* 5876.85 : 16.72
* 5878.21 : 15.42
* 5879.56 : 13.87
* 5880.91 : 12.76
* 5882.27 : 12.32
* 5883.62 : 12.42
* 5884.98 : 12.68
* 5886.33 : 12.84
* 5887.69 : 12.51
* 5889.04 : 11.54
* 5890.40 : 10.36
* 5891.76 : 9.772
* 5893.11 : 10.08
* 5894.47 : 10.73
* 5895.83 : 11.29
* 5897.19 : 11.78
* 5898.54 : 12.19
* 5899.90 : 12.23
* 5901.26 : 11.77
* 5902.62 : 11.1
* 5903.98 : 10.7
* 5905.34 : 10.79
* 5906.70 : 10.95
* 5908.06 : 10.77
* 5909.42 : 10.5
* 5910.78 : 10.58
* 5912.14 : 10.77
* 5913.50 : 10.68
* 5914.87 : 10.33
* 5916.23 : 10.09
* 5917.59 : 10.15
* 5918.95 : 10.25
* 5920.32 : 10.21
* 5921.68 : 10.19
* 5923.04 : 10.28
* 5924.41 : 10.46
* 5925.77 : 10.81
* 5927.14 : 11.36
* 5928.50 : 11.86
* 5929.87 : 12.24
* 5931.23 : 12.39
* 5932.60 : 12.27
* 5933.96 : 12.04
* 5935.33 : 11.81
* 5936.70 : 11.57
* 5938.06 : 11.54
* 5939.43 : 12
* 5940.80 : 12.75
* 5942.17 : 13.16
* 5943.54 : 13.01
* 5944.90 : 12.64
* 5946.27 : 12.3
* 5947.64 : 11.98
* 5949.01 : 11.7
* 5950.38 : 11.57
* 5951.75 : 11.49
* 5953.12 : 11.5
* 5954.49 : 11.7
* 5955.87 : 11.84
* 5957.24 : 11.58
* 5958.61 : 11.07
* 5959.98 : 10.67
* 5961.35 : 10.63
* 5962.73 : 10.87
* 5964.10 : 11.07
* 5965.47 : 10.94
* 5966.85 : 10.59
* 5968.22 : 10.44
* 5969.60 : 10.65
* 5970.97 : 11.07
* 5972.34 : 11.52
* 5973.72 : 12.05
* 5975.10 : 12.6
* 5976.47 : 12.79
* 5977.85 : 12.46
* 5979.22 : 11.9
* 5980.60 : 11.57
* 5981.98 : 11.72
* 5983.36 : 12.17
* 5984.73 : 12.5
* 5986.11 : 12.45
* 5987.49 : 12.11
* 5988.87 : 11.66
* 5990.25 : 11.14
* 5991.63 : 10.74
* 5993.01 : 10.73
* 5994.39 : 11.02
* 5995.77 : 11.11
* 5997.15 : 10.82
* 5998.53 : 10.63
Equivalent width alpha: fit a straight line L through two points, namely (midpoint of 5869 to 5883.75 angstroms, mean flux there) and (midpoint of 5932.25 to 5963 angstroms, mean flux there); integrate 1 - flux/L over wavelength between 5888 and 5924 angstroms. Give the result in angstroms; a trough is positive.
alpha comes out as 6.4 angstroms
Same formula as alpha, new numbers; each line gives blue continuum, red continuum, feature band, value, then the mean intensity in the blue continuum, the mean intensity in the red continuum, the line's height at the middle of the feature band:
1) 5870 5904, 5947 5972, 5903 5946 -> 2.0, 12.6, 11.2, 11.9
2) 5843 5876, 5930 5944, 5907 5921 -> 2.3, 13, 12.2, 12.5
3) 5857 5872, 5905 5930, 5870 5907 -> -2.5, 12.4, 10.7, 11.6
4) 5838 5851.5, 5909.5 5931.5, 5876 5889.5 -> -1.6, 13.1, 10.8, 11.9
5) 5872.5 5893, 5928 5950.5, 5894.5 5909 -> 1.7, 13.2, 12.2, 12.8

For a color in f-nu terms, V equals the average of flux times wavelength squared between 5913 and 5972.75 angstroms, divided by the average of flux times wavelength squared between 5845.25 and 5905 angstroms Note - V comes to 0.92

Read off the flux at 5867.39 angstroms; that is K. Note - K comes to 12.53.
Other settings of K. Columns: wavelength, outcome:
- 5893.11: 10.08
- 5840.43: 13.17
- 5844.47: 12.71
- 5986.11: 12.45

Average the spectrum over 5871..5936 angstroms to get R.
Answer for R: 11.8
